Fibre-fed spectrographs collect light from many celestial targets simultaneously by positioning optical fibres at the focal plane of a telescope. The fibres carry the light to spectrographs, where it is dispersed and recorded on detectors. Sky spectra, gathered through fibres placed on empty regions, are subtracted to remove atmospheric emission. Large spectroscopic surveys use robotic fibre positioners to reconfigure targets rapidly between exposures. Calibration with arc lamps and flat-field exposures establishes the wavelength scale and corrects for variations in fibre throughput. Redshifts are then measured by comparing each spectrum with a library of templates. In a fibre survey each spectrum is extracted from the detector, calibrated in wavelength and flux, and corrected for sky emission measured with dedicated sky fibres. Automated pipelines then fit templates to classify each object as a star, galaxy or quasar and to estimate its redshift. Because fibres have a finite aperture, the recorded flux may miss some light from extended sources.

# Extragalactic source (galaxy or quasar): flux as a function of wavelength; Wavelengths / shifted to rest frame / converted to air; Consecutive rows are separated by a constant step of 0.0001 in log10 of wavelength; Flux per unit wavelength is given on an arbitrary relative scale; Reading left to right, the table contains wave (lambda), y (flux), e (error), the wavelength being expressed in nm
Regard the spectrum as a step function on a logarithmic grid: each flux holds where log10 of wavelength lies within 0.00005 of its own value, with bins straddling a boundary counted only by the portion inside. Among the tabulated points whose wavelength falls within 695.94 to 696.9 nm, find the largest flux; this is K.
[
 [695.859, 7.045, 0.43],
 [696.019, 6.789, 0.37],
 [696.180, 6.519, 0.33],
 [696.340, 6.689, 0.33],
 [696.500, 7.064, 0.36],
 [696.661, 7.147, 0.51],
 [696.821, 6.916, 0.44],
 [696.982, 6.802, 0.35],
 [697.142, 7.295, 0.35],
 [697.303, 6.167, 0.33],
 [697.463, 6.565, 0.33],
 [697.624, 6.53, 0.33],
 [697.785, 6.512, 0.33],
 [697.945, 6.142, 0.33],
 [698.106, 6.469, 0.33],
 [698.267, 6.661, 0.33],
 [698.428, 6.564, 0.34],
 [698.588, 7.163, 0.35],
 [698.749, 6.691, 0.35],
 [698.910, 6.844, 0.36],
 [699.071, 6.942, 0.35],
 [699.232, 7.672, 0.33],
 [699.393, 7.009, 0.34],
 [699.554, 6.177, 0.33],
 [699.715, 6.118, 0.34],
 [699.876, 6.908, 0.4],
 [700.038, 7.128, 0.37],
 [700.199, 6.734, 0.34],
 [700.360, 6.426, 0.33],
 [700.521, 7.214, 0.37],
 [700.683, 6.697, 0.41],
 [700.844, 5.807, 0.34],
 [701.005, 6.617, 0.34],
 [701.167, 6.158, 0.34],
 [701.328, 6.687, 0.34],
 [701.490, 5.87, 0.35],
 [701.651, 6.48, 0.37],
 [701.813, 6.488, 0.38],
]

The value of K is 7.147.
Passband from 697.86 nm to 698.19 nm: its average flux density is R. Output 6.32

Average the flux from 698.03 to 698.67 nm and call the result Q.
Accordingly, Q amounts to 6.72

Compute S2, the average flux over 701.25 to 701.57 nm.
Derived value 6.27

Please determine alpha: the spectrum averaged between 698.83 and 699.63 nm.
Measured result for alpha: 6.93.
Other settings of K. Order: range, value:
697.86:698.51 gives 6.661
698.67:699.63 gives 7.672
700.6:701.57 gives 6.697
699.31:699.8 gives 7.009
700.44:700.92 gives 7.214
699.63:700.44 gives 7.128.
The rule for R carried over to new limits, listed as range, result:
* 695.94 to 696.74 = 6.84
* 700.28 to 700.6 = 6.82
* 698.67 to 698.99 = 6.77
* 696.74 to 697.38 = 6.8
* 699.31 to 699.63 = 6.61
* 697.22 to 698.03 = 6.38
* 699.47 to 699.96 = 6.4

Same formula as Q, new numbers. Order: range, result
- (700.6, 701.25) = 6.32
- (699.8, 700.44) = 6.79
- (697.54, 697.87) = 6.51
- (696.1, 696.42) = 6.61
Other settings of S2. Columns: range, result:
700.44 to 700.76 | 6.95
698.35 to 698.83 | 6.82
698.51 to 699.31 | 7.06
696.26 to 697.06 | 6.92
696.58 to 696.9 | 7.03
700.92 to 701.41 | 6.48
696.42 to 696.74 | 7.1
